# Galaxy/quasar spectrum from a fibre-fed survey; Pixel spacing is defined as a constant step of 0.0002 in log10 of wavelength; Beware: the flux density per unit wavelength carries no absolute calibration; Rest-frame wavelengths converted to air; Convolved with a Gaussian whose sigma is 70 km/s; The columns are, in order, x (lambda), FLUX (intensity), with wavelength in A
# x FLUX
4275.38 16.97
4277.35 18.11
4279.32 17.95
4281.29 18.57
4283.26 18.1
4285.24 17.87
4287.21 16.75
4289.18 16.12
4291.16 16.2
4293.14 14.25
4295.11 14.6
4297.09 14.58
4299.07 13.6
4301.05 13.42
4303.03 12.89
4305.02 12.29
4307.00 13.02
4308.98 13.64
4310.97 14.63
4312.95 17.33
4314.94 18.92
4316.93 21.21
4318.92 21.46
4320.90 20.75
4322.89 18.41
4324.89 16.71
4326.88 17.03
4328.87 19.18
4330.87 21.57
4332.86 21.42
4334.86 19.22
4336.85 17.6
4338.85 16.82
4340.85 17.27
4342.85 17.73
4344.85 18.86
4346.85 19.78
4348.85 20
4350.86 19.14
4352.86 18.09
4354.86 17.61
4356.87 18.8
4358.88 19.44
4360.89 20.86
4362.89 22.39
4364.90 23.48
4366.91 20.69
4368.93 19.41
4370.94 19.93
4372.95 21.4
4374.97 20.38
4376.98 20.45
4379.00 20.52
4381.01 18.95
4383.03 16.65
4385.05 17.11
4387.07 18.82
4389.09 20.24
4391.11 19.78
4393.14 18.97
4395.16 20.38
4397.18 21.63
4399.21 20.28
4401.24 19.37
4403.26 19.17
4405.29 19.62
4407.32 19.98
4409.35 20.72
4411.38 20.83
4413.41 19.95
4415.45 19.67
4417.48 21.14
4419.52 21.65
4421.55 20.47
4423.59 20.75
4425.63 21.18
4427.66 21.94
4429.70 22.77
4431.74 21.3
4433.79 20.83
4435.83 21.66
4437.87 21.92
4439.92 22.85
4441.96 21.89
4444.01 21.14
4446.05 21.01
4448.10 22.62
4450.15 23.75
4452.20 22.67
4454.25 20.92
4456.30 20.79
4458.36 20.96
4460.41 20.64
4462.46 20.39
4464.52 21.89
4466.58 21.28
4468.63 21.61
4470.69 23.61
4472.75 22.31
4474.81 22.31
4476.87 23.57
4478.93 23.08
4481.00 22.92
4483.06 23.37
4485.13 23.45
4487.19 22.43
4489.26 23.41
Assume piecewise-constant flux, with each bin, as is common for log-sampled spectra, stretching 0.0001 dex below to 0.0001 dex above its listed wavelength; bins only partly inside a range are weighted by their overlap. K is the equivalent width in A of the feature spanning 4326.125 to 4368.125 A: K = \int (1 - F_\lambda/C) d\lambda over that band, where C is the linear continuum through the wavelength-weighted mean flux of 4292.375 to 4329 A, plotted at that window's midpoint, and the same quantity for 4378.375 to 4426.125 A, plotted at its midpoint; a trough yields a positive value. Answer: -4.2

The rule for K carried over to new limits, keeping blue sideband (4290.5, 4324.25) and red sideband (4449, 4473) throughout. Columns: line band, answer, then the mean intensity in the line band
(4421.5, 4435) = -0.59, 21.4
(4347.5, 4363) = -1.42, 19.4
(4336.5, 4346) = -0.25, 17.7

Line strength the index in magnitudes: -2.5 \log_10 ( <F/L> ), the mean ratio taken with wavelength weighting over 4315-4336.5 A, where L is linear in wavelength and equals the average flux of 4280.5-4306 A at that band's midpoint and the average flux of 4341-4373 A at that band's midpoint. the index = -0.12 mag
